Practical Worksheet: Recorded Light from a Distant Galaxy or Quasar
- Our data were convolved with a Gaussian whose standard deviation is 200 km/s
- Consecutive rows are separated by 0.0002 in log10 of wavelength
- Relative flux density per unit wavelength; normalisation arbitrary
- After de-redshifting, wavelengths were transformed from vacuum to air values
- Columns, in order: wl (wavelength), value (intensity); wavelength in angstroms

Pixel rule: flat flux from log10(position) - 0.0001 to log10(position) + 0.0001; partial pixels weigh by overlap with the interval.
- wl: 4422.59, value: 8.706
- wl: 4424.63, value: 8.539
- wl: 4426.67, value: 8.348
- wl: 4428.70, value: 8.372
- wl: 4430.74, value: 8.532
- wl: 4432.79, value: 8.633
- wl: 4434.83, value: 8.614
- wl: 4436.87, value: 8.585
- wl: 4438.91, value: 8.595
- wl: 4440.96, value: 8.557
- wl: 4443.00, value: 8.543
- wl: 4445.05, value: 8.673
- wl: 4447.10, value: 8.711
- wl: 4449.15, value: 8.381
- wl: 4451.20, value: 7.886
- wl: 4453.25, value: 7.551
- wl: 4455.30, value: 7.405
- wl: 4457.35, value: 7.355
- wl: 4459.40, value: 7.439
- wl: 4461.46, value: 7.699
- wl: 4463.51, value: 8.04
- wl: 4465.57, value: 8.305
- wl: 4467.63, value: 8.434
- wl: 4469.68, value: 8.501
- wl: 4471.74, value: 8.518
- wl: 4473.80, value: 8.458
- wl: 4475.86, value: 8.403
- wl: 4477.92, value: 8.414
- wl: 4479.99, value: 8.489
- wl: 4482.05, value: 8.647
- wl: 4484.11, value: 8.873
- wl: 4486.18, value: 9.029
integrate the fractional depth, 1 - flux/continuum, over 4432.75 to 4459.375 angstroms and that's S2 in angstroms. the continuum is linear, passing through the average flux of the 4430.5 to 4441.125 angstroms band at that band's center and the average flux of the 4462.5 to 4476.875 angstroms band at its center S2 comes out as 0.95 angstroms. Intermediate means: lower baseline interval 8.59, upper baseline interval 8.38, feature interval 8.23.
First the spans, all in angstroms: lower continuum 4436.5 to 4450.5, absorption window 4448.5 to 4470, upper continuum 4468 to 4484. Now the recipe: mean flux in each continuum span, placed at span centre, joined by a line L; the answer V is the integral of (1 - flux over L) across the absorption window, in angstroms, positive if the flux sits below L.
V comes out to 1.7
